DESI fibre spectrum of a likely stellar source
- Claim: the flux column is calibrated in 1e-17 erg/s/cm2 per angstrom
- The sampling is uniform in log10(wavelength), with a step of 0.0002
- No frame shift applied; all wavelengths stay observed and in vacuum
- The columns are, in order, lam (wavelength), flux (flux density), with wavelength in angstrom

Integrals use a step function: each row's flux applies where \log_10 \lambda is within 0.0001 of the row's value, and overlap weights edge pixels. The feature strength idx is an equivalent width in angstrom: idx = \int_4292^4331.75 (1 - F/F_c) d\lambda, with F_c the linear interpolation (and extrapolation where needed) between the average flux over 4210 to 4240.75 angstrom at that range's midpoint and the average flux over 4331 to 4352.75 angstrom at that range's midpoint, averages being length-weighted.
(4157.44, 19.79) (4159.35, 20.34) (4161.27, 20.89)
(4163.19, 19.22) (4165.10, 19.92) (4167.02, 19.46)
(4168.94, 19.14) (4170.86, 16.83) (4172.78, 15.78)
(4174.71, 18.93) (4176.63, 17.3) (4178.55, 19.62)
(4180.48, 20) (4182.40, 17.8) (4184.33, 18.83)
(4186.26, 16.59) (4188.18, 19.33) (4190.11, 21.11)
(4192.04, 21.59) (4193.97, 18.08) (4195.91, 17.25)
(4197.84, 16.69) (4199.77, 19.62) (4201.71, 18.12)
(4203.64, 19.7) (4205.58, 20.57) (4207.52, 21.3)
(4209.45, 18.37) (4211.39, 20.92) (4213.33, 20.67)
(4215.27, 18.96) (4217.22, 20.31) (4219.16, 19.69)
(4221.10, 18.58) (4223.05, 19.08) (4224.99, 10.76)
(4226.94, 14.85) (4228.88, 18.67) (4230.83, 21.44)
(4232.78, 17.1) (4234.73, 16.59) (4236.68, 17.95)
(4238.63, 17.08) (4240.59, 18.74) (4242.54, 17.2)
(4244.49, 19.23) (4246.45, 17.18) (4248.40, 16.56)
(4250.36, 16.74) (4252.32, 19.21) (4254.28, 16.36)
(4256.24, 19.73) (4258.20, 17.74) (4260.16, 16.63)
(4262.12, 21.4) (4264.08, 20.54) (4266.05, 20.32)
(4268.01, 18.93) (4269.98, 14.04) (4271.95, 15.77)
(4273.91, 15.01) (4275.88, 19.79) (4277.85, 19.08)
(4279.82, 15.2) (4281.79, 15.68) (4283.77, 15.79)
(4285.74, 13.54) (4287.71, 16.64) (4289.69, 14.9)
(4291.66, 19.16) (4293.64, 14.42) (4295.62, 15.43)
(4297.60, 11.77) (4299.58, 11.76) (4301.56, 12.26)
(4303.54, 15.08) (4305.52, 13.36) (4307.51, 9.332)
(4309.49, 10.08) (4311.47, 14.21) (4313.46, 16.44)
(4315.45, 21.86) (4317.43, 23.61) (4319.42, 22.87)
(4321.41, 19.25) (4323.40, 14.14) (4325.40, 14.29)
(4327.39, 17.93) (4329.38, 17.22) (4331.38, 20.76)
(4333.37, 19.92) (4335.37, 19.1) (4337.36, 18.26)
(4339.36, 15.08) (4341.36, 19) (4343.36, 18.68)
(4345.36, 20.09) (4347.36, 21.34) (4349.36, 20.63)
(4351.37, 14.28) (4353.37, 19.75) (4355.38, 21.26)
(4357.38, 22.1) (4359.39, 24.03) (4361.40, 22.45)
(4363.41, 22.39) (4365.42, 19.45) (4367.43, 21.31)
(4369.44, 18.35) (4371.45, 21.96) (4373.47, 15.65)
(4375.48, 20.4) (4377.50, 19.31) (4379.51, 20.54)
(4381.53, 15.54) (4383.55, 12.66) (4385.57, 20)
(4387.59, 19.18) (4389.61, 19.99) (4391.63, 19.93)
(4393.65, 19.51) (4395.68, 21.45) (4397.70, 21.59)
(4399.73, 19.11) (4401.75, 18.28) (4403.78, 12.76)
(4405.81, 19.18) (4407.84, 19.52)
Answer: 6.1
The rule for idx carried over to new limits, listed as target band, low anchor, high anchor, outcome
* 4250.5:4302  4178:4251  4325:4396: 6.0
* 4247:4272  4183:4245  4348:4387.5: 1.1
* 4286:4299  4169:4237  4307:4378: 2.5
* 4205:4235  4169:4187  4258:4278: -1.0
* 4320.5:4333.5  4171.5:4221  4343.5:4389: 1.4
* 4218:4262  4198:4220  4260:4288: 2.0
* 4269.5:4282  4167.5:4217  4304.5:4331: 0.6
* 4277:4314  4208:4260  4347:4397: 8.7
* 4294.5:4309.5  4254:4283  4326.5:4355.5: 4.7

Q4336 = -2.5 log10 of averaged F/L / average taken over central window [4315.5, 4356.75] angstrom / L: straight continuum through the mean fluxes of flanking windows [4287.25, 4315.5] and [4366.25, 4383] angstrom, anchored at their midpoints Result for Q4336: -0.16 mag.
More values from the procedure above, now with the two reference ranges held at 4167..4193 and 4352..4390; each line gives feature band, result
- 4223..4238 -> 0.12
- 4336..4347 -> 0.07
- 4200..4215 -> -0.06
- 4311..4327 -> 0.06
